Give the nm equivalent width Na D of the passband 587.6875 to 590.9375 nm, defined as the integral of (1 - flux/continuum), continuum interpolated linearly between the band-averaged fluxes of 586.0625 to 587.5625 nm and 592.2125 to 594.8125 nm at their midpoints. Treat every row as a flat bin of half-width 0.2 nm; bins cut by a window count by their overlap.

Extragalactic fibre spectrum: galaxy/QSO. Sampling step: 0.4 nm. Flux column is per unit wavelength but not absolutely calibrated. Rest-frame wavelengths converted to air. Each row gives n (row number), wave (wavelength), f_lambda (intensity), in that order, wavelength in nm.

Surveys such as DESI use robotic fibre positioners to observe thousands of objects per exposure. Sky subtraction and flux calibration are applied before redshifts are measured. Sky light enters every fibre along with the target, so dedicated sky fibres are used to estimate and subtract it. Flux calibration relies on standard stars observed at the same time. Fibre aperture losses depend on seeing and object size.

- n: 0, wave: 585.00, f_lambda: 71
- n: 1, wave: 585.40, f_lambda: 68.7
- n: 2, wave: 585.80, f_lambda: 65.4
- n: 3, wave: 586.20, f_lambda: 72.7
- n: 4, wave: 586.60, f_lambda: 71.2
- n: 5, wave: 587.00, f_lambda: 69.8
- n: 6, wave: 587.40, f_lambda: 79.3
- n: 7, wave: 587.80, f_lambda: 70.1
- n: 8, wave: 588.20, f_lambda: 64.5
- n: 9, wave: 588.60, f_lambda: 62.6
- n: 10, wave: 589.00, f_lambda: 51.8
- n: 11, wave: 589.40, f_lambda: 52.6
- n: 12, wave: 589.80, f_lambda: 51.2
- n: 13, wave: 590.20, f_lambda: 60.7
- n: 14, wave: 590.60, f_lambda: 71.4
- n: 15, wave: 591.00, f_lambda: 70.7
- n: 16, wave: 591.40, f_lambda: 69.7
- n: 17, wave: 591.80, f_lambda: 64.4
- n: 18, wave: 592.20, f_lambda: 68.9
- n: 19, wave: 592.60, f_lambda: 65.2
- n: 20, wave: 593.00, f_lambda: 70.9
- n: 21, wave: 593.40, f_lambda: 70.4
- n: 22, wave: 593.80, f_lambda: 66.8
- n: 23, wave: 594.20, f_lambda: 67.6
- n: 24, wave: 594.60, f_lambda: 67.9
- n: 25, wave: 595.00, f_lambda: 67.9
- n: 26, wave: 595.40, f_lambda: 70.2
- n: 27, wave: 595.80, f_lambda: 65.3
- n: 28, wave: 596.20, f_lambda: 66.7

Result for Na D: 0.48 nm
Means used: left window 73.1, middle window 60.8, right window 68.2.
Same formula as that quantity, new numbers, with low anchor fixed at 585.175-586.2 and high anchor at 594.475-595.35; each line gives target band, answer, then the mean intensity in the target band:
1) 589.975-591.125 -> 0.021 nm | 67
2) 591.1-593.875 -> 0.004 nm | 68.2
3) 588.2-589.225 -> 0.146 nm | 58.5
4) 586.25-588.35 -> -0.092 nm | 71.3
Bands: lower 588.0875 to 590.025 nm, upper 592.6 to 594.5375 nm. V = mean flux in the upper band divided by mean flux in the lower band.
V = 1.22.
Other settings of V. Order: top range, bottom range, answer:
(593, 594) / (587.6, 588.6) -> 1.04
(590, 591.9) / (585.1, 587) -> 0.97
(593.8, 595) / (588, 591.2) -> 1.11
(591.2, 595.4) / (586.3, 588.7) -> 0.97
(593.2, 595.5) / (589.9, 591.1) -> 1.04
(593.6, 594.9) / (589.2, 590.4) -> 1.23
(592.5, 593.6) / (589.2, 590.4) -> 1.26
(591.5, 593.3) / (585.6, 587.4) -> 0.96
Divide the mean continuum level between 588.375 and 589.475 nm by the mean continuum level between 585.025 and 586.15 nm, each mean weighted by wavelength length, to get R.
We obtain 0.8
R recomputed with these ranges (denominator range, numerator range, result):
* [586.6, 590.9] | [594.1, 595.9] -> 1.06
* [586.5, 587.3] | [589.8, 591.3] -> 0.92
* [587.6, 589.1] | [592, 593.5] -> 1.09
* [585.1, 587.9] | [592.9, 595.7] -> 0.97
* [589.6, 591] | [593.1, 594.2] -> 1.10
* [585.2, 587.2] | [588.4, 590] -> 0.78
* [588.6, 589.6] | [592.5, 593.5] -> 1.27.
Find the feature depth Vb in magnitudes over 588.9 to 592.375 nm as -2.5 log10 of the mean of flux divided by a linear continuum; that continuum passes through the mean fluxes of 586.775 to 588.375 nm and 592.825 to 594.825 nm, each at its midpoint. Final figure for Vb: 0.12 mag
